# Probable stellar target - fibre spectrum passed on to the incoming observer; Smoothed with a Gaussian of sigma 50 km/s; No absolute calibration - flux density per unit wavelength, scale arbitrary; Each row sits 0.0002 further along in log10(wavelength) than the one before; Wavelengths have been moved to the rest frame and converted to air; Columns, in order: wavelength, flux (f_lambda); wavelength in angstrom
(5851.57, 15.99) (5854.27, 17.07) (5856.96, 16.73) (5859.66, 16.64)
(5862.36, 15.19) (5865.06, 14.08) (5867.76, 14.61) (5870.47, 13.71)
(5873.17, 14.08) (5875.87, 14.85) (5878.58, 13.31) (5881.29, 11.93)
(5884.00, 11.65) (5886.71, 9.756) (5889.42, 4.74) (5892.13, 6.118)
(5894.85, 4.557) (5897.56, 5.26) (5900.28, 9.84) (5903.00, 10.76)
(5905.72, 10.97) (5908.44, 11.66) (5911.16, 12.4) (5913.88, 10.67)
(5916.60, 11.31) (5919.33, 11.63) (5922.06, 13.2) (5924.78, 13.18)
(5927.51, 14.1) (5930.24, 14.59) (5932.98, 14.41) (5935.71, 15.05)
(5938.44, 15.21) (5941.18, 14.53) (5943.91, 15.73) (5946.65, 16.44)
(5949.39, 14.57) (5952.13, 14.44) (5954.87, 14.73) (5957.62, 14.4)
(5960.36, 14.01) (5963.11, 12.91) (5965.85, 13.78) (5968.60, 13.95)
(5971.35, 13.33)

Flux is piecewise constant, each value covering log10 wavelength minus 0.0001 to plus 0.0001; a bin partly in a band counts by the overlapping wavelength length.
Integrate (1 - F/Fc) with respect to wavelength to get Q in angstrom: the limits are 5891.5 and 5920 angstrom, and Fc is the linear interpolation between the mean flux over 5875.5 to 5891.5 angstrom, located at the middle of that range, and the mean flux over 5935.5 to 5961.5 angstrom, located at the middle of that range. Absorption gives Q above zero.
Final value 6.0 angstrom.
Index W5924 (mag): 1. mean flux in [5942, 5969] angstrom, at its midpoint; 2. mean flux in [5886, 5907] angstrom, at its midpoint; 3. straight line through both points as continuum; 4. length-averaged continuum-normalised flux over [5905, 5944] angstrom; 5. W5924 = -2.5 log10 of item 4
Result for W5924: -0.207 mag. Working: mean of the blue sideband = 7.68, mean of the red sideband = 14.5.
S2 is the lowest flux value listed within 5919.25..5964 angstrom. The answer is 11.63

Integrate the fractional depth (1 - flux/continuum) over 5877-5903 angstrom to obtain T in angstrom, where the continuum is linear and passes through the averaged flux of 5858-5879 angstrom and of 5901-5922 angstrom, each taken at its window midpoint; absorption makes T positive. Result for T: 8.7 angstrom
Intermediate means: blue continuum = 14.6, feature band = 8.74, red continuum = 11.4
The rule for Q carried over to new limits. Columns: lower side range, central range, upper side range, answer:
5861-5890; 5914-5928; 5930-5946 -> 1.9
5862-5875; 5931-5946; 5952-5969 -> -1.0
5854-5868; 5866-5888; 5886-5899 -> -5.0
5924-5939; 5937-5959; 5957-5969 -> -1.4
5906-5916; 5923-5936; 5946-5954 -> -1.0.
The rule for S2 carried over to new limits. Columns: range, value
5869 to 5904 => 4.557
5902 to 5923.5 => 10.67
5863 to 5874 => 13.71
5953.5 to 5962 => 14.01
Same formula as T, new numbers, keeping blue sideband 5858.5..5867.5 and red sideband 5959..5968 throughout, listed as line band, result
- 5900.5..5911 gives 2.44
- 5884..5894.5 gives 5.34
